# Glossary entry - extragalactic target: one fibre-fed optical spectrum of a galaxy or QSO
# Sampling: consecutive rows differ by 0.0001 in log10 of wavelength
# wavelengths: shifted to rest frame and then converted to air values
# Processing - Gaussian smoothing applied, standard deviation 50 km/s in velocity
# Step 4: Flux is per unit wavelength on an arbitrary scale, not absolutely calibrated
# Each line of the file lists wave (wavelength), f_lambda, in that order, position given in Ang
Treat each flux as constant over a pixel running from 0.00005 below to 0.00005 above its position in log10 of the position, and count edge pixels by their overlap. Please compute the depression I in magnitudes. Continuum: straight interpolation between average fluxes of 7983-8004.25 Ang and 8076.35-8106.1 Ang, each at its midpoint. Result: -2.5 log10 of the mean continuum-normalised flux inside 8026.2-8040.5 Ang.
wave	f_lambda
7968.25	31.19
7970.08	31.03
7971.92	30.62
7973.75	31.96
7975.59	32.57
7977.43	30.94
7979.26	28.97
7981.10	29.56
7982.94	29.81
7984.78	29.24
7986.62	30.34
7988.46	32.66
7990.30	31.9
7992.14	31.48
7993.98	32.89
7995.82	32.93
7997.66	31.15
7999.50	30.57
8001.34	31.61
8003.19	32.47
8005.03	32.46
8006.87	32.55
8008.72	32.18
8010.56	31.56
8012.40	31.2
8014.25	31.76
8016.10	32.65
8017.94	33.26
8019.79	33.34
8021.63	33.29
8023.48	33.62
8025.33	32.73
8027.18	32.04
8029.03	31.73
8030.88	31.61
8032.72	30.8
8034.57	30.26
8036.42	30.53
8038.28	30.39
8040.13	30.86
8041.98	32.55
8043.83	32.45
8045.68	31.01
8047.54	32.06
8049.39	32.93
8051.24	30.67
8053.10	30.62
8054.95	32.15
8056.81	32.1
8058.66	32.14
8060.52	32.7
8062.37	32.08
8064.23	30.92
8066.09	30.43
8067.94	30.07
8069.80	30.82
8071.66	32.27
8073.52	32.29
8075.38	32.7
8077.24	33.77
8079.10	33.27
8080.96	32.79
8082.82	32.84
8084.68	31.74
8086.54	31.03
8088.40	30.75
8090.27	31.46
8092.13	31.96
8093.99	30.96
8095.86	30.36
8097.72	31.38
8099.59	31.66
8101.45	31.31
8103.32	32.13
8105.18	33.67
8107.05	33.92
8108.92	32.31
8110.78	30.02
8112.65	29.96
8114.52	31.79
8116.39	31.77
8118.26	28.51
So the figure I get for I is 0.02 mag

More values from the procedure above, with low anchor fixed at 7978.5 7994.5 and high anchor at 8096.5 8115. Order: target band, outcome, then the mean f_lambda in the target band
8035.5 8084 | -0.02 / 31.8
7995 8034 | -0.04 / 32.2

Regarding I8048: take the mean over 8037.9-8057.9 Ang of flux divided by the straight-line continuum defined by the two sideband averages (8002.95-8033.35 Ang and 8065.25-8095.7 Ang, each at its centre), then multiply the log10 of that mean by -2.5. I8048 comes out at 0.01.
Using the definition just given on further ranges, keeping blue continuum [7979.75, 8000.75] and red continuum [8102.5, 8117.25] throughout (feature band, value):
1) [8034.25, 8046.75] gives 0.01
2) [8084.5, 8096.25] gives 0.02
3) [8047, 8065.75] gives -0.01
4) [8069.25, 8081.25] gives -0.03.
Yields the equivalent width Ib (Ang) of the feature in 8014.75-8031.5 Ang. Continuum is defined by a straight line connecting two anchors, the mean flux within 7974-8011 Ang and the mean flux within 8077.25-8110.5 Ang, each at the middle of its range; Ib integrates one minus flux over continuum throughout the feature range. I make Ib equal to -0.59 Ang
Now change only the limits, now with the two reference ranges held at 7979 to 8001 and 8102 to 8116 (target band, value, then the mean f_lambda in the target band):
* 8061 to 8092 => -0.1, 31.8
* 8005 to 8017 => -0.3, 32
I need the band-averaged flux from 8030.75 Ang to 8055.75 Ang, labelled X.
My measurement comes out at 31.3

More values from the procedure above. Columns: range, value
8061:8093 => 31.9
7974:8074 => 31.6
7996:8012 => 31.9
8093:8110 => 32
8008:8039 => 31.9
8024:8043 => 31.4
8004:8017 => 32.1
